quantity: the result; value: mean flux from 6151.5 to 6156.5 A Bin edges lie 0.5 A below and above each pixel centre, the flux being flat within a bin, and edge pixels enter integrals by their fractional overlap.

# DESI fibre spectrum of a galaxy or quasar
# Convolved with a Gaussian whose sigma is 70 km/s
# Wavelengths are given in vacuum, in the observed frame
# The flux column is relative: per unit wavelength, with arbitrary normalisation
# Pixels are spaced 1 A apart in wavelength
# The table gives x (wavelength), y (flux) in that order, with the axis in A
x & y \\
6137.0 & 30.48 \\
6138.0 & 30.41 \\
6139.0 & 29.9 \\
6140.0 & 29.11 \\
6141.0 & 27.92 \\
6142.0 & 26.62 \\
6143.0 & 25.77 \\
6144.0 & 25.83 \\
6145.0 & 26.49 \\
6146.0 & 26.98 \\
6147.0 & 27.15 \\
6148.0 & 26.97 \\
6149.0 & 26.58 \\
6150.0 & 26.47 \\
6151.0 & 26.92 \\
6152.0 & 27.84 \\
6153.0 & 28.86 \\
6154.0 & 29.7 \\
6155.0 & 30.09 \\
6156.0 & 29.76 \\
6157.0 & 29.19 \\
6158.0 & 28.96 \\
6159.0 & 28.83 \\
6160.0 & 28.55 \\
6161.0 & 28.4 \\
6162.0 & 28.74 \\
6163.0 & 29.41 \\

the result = 29.2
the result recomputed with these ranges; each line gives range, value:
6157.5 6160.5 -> 28.8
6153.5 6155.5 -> 29.9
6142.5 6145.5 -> 26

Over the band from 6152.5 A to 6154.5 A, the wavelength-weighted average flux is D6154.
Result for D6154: 29.3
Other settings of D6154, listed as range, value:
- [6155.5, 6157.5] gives 29.5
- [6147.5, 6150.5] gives 26.7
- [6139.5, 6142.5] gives 27.9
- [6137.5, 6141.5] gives 29.3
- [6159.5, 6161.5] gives 28.5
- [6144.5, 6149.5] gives 26.8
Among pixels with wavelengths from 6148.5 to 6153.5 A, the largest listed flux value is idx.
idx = 28.86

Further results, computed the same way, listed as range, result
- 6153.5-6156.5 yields 30.09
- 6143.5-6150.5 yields 27.15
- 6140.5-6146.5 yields 27.92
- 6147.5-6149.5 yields 26.97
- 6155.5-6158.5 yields 29.76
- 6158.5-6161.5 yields 28.83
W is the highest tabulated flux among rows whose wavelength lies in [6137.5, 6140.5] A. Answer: 30.41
